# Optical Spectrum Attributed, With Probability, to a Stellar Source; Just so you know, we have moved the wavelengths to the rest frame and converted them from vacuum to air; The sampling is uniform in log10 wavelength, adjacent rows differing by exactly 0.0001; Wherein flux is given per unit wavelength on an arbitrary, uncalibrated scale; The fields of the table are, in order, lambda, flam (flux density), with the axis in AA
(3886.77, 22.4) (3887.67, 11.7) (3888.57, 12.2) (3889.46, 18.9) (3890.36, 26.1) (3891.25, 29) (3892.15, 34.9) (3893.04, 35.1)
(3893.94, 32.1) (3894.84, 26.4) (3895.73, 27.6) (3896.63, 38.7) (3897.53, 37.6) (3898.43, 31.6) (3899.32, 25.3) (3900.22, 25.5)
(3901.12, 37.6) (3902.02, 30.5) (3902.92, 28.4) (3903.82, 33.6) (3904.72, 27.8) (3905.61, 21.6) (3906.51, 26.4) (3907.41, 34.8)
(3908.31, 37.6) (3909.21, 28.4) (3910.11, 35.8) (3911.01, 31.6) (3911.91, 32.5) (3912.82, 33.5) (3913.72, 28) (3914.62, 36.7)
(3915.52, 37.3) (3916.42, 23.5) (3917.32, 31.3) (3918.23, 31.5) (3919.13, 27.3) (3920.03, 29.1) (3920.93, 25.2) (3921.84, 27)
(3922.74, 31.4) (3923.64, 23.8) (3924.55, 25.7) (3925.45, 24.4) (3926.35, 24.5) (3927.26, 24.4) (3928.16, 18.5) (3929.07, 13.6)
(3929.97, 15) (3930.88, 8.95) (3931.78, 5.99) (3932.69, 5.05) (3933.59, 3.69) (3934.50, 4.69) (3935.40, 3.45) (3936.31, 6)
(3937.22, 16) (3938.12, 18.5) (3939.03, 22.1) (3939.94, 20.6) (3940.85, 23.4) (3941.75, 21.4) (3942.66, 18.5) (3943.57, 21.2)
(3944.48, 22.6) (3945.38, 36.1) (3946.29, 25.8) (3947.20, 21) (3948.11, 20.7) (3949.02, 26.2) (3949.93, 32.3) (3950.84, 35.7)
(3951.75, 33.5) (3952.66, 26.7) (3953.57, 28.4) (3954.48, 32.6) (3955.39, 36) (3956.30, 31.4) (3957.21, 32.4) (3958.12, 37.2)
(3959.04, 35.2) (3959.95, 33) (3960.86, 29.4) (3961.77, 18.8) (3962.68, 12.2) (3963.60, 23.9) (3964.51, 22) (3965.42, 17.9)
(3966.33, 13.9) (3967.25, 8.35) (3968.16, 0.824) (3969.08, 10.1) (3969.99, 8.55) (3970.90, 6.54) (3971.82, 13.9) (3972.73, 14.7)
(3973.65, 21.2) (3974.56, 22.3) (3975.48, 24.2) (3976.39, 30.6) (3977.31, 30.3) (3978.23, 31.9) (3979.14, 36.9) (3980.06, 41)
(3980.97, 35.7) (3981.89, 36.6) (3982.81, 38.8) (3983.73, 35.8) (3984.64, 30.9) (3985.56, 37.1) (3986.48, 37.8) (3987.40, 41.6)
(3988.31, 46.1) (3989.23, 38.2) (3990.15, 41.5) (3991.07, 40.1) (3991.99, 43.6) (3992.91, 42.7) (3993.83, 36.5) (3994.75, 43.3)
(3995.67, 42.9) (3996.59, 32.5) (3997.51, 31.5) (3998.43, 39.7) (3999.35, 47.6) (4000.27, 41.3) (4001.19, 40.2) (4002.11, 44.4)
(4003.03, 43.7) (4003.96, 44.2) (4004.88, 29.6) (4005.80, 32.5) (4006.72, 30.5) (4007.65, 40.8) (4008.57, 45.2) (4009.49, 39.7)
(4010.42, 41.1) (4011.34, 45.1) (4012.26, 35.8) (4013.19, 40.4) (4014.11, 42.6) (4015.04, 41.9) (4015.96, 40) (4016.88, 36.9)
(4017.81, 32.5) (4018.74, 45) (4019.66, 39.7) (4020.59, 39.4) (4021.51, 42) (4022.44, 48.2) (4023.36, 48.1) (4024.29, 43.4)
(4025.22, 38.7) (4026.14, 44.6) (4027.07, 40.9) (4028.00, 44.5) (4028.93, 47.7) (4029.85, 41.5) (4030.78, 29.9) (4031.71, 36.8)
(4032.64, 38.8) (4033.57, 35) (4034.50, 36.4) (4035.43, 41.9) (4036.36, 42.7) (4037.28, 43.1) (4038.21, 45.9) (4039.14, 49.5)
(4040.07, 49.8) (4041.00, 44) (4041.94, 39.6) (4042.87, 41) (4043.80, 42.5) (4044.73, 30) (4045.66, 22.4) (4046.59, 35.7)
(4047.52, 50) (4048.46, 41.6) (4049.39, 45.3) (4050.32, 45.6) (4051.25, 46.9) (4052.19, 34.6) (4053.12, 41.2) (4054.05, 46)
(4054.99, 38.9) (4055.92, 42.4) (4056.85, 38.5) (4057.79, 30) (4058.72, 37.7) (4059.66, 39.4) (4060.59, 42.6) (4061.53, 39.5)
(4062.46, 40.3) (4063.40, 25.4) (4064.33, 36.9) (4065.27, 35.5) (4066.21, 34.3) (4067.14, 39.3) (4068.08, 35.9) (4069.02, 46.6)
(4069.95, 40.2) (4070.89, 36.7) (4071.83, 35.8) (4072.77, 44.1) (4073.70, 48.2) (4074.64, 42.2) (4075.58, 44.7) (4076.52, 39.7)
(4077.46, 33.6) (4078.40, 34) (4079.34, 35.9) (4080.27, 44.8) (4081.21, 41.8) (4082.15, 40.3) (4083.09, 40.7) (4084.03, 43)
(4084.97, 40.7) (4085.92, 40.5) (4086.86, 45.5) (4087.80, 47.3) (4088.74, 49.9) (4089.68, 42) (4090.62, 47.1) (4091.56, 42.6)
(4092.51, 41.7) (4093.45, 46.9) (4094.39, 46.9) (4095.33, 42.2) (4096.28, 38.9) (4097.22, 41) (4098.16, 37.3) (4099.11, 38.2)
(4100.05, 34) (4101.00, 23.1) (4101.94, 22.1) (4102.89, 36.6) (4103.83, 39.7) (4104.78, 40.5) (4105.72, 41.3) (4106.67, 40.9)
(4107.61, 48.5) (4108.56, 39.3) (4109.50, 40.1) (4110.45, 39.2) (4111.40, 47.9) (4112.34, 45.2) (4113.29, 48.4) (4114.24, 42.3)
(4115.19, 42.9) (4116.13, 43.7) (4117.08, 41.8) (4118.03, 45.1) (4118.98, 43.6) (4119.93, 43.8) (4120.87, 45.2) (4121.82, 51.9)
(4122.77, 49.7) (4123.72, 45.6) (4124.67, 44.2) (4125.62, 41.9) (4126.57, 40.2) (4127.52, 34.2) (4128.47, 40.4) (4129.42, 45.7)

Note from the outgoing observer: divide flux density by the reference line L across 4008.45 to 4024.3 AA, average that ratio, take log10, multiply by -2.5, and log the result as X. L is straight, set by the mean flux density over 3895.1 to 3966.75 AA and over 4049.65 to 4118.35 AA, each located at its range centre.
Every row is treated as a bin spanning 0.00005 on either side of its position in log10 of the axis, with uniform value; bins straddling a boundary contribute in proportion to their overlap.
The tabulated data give -0.22 mag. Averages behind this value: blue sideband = 25.4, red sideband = 40.5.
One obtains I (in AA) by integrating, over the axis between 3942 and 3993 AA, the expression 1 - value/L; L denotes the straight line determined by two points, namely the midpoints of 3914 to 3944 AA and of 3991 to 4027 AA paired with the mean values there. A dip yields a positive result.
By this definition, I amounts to 3.5 AA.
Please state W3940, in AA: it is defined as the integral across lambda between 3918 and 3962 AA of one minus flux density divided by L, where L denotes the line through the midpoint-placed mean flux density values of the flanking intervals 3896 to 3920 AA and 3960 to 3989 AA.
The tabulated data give 7.8 AA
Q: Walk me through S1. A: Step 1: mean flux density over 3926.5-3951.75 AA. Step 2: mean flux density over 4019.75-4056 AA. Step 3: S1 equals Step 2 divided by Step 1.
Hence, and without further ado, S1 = 2.23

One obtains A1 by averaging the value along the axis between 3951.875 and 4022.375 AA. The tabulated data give 33.1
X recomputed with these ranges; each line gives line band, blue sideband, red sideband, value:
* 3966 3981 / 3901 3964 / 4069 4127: 0.41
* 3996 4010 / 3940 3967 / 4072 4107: -0.23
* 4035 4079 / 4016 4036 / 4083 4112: 0.02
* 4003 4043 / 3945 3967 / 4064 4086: -0.19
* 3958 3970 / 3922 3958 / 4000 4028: 0.38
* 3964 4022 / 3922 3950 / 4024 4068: -0.12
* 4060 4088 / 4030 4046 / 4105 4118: 0.04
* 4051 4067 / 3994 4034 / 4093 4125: 0.08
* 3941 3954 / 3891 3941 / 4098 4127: 0.06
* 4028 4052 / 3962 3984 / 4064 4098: -0.20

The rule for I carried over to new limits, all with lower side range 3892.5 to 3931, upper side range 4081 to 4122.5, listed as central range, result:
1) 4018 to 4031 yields -2.10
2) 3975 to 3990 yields -1.02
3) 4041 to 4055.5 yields -0.77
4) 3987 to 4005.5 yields -3.17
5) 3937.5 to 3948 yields 2.80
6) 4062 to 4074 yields 0.40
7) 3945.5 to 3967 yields 3.09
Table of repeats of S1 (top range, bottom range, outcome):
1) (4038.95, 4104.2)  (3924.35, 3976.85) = 1.95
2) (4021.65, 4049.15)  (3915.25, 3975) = 1.91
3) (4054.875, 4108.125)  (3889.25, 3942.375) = 1.58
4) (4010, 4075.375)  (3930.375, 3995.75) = 1.57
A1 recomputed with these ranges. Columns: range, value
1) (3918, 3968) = 22.3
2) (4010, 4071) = 40.3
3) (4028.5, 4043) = 41.5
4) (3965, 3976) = 13.6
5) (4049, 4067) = 39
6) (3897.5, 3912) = 30.8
